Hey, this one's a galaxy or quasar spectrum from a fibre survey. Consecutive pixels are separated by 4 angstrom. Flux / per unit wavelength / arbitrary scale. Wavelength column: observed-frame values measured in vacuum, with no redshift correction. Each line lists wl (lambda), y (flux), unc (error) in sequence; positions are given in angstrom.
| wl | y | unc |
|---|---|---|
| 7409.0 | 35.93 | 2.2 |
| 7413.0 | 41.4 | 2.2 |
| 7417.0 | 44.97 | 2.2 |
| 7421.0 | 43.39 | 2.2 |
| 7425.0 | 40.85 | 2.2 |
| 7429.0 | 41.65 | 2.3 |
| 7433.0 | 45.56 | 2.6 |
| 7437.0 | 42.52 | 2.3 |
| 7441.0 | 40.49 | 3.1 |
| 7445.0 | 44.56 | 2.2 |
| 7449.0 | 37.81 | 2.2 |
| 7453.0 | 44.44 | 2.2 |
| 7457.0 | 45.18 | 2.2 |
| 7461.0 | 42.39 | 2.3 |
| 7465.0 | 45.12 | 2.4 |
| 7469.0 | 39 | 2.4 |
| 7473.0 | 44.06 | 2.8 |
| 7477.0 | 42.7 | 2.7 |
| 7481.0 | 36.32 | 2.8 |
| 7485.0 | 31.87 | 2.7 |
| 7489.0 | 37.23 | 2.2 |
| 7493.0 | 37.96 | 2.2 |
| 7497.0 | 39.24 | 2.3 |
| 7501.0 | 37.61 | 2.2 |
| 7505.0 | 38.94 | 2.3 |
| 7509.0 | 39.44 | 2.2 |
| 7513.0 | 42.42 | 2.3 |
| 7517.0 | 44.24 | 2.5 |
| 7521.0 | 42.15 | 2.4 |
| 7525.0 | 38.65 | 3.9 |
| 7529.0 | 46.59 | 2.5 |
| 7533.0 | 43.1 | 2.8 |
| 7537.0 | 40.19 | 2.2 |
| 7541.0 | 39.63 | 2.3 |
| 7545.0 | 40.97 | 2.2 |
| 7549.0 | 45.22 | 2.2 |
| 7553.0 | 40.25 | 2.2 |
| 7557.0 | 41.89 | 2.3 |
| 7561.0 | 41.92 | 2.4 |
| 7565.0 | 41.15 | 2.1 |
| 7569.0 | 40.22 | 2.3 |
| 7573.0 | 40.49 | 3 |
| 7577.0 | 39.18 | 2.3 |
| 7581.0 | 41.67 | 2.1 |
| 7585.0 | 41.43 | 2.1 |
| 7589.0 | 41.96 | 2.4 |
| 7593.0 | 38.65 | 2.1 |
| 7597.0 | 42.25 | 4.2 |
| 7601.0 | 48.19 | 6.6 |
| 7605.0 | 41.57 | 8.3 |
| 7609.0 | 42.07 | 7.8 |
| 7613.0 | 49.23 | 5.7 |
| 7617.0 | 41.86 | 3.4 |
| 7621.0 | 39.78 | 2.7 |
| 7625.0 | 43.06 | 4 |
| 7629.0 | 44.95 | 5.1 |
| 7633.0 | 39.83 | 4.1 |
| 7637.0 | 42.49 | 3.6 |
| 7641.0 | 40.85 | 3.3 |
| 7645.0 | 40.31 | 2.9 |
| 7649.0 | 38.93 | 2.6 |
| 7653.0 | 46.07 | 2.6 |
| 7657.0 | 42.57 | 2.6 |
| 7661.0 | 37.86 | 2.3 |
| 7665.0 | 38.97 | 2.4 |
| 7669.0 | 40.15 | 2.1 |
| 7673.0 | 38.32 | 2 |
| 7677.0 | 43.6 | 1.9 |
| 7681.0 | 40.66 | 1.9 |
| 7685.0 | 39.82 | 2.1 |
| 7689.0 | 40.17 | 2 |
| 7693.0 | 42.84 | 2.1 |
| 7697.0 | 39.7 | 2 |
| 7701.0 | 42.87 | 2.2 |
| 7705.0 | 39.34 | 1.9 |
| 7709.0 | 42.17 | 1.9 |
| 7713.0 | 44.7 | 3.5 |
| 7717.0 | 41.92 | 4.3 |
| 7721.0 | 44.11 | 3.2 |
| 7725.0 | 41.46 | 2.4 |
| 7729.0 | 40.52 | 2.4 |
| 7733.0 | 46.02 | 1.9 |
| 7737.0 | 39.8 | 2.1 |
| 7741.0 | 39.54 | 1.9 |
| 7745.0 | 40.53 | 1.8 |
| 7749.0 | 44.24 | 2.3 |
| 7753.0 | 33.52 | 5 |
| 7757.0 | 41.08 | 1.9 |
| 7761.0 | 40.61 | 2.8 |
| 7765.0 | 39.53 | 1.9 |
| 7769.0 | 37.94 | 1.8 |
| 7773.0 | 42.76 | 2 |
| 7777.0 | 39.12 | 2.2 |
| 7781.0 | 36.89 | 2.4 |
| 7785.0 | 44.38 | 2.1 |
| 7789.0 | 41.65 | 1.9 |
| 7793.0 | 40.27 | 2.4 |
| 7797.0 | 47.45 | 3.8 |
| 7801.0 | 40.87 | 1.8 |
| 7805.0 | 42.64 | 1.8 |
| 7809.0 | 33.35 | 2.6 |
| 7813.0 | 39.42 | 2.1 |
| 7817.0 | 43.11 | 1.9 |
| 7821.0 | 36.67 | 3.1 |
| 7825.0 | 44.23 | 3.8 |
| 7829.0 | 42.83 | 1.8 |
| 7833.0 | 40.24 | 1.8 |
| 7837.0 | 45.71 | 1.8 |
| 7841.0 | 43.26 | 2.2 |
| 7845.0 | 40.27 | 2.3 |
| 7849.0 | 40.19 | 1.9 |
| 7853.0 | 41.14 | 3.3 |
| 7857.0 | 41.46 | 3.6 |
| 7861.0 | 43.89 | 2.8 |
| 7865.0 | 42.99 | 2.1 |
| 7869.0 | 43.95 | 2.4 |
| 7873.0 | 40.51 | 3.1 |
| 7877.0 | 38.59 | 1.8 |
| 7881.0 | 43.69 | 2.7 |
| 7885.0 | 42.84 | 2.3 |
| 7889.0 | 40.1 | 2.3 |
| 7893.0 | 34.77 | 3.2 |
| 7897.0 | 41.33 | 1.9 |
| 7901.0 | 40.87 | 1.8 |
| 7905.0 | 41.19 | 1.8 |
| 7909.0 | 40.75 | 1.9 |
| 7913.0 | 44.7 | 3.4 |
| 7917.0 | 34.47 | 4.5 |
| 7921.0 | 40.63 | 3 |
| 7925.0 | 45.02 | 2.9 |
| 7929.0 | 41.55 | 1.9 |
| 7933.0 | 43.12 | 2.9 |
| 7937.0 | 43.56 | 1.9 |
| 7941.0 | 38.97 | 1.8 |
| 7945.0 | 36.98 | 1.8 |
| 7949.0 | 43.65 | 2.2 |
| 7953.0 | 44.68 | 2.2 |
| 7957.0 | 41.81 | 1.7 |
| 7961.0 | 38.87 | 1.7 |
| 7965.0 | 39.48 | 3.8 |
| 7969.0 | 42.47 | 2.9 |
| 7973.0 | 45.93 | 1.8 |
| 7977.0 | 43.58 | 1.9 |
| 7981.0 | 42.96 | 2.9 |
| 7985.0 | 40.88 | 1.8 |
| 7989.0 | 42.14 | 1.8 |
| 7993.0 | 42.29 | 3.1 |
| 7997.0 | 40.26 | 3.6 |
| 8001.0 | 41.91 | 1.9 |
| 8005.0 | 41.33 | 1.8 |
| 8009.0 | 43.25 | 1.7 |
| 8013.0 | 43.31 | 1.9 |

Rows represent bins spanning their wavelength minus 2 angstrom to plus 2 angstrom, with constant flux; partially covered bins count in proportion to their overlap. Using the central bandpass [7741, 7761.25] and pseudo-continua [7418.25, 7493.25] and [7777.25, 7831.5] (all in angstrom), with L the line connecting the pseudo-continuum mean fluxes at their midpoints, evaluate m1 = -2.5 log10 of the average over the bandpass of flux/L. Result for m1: 0.031 mag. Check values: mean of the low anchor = 41.3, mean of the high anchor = 41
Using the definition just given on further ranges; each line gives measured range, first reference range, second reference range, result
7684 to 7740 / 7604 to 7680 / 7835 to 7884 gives 0.001 mag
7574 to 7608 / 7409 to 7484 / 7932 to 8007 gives 0.004 mag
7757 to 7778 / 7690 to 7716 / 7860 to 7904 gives 0.039 mag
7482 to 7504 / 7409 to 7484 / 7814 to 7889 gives 0.142 mag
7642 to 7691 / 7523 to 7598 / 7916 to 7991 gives 0.021 mag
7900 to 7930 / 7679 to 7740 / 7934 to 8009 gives 0.017 mag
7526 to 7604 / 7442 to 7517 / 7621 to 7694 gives -0.027 mag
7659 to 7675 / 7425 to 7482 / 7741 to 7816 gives 0.060 mag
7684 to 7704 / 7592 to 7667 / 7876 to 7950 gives 0.021 mag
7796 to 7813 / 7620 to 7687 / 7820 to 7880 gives 0.031 mag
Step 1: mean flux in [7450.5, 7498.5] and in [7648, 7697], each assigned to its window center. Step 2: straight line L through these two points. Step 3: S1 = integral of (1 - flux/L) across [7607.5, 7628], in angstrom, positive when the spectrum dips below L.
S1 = -1.3 angstrom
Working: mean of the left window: 40.4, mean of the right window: 40.8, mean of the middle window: 43.3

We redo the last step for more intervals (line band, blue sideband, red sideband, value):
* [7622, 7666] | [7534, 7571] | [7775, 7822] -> -0.5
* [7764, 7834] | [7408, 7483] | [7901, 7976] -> 1.6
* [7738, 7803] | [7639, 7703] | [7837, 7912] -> 0.8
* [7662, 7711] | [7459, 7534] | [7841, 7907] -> 0.2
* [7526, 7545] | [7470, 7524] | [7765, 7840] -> -1.1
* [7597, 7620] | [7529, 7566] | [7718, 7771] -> -1.5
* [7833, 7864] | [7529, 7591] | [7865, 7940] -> -0.7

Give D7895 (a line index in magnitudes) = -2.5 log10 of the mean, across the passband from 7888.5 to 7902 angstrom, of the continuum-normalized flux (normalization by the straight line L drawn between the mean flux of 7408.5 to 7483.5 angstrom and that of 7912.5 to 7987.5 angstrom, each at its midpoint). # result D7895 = 0.072 mag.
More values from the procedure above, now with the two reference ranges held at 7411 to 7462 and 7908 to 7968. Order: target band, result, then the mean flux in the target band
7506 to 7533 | 0.007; 42.2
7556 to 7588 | 0.034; 41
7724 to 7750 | 0.005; 41.6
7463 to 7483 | 0.030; 41.4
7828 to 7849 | -0.018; 42.2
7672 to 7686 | 0.031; 40.8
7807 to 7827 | 0.060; 39.4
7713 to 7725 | -0.029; 43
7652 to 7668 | 0.028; 41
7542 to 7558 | 0.011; 41.9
